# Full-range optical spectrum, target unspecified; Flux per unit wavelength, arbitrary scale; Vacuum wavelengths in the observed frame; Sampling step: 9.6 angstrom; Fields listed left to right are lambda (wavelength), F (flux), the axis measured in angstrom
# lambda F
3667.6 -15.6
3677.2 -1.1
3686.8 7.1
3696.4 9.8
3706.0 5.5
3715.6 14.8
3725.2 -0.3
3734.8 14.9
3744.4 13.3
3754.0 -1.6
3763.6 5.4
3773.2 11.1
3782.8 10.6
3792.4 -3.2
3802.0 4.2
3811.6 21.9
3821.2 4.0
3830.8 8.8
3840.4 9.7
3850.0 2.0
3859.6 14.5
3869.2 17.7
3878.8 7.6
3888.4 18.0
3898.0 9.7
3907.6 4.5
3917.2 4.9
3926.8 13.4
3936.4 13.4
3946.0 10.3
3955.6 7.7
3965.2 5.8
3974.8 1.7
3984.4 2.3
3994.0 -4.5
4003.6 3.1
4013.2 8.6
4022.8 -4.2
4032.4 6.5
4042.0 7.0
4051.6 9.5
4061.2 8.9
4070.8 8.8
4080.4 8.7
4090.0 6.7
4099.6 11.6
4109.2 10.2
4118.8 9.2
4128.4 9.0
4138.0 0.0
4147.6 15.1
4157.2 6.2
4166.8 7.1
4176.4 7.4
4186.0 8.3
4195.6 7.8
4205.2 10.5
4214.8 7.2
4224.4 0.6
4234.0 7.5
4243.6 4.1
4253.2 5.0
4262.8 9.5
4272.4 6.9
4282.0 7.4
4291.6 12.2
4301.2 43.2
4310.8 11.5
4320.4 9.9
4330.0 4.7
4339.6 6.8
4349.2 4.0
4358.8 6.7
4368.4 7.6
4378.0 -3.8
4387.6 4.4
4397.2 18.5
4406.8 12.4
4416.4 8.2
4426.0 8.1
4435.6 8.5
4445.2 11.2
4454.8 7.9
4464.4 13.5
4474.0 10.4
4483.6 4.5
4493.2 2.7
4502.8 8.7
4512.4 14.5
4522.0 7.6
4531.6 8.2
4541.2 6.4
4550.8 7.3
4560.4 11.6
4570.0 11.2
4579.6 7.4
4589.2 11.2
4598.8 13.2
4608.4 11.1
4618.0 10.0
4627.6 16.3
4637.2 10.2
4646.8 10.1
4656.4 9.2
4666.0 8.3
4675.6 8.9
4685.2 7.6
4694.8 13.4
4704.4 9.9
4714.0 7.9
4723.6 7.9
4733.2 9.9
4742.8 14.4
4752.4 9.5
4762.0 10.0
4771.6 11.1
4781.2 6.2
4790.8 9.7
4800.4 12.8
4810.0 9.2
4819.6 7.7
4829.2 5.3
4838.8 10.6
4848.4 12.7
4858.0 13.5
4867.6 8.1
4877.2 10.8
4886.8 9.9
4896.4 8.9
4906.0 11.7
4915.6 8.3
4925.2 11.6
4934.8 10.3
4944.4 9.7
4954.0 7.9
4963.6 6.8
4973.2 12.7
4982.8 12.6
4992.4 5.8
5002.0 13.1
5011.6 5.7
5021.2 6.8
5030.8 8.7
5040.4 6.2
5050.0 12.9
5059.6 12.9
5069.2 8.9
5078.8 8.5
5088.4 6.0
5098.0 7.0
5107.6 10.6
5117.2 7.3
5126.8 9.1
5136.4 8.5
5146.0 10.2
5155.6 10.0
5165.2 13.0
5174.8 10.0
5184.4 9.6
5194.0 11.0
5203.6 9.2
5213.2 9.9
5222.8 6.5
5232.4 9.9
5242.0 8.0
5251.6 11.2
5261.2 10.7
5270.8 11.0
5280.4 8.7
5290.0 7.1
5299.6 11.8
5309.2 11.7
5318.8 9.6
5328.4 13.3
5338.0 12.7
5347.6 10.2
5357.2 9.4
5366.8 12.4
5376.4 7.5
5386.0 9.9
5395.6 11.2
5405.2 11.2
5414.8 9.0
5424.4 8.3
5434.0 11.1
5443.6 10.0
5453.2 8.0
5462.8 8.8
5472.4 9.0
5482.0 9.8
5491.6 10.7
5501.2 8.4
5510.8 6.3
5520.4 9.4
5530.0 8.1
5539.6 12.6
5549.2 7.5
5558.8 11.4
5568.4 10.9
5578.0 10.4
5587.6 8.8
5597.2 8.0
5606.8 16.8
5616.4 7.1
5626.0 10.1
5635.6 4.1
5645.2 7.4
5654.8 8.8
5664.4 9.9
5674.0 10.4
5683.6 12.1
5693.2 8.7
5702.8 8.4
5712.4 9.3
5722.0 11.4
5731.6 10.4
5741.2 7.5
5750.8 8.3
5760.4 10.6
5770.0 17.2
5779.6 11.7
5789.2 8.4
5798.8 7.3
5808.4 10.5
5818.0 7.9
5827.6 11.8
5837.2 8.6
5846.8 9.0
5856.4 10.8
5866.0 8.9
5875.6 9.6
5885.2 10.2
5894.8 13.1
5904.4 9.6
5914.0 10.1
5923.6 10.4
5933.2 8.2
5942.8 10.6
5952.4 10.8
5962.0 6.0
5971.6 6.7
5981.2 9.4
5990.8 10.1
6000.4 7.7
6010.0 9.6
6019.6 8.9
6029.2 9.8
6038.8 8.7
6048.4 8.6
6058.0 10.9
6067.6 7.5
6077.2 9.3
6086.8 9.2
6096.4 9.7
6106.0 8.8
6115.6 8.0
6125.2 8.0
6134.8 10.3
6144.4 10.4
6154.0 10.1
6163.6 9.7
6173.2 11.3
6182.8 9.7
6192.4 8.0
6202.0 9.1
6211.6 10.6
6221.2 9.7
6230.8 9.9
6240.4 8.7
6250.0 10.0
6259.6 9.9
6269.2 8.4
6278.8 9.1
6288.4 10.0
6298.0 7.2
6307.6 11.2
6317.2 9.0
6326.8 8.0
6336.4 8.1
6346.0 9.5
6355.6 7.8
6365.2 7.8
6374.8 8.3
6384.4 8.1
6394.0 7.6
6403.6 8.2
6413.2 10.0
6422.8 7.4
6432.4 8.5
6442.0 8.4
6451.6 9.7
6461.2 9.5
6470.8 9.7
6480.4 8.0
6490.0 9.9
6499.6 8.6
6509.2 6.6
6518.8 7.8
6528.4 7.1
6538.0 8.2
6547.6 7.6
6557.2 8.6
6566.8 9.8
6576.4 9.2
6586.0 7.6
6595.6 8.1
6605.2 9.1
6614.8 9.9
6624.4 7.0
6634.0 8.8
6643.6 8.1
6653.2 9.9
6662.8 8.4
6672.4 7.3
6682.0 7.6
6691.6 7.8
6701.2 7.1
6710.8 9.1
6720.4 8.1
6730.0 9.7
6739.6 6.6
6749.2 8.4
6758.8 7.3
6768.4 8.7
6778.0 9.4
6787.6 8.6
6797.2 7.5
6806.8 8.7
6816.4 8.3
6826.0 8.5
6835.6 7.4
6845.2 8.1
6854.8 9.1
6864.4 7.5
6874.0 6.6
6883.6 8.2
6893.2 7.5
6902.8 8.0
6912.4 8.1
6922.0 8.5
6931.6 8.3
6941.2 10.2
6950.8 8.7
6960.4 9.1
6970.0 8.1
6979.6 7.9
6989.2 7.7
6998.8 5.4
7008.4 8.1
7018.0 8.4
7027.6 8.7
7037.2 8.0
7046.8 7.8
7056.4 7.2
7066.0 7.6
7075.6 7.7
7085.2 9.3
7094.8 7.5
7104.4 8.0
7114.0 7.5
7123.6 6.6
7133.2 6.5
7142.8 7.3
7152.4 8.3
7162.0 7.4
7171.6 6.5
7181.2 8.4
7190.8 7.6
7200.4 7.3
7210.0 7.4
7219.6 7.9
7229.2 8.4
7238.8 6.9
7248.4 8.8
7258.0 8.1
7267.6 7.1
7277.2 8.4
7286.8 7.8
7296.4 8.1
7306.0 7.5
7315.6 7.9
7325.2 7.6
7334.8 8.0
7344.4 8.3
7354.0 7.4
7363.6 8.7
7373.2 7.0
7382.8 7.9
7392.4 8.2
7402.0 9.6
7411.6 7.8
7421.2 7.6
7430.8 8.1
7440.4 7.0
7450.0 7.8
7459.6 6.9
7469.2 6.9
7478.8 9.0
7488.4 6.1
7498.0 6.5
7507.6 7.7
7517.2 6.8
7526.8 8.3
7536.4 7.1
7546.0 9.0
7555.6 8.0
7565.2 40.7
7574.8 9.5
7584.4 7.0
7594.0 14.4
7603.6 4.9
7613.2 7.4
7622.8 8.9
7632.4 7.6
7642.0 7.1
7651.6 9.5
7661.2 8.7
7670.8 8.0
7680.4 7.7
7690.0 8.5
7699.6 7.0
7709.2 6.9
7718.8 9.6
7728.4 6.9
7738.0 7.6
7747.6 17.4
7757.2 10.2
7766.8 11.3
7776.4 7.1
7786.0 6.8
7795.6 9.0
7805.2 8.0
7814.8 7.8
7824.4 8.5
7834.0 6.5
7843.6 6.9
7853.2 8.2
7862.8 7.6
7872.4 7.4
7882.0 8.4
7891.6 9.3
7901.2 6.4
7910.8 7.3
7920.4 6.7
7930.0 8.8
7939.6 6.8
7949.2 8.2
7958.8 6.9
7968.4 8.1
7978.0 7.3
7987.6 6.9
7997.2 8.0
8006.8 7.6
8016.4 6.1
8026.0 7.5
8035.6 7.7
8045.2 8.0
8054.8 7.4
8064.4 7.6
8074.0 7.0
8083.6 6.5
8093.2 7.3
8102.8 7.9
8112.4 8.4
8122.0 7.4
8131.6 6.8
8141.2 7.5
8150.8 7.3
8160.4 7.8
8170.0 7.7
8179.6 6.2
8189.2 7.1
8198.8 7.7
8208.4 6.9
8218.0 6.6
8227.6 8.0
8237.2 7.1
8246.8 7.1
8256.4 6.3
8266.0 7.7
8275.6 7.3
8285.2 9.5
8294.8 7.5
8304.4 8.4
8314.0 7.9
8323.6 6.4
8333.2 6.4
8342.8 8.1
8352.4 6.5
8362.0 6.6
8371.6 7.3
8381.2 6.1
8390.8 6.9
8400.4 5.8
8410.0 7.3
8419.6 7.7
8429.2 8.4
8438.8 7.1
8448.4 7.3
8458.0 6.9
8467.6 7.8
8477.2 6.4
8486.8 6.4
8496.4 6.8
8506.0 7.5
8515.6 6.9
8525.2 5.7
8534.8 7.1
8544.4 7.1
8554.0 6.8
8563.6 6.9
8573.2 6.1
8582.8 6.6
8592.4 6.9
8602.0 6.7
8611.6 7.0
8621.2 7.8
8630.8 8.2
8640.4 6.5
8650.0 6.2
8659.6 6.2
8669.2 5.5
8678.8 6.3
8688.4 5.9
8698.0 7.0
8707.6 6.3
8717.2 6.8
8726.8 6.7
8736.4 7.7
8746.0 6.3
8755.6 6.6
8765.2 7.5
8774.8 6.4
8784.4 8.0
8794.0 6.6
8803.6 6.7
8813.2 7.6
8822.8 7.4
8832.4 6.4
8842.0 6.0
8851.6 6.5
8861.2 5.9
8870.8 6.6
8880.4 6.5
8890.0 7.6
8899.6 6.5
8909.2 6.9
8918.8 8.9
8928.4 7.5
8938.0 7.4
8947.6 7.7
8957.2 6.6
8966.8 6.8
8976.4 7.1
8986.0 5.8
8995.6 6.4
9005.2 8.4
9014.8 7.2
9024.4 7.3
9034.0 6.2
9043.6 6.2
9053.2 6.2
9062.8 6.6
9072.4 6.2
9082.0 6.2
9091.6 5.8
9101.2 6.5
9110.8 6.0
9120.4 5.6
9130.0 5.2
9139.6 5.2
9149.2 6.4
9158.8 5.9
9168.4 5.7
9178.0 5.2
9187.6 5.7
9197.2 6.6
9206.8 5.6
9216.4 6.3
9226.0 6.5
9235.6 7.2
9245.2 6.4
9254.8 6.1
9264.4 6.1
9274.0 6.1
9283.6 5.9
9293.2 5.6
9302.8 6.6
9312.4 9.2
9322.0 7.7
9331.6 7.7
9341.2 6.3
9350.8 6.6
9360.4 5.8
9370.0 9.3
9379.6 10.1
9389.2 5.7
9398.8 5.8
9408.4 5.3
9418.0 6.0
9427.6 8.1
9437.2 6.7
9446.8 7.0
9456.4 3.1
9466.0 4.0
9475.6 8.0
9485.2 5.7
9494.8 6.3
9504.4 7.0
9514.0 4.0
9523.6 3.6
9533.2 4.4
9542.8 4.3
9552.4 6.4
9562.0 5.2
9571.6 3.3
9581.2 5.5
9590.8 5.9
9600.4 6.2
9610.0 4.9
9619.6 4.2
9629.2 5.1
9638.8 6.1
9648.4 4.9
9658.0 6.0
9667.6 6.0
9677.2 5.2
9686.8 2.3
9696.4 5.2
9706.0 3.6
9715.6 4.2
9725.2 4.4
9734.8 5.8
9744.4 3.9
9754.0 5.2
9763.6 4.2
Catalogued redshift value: 0.15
